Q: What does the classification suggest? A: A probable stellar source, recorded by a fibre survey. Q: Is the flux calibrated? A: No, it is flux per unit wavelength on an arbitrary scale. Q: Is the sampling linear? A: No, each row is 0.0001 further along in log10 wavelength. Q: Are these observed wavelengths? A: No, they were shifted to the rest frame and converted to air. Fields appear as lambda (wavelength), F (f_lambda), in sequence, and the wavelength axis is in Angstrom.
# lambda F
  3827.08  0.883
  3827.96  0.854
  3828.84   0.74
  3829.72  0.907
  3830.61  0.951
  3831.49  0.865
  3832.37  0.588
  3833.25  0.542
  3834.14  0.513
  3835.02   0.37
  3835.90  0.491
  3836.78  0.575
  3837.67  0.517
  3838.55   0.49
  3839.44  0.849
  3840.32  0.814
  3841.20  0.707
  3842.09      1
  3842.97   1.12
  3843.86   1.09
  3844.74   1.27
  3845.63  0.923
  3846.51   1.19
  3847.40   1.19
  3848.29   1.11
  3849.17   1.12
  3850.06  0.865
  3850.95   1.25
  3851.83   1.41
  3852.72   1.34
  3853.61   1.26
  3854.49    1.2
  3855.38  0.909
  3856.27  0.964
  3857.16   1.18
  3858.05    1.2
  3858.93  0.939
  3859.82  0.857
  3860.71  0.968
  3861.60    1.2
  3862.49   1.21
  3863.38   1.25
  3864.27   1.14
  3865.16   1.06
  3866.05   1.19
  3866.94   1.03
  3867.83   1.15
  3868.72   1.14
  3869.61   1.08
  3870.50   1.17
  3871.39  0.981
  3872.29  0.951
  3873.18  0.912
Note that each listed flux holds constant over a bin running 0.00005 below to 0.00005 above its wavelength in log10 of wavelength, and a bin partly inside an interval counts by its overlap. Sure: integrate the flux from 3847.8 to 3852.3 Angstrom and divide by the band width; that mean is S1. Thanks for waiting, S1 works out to 1.15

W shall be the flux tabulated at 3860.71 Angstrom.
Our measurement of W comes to 0.968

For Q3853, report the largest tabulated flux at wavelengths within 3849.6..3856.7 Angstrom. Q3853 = 1.41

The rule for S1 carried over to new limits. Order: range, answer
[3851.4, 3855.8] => 1.22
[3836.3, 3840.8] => 0.649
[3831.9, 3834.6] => 0.55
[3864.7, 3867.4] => 1.09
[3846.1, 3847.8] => 1.19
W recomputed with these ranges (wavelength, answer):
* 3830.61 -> 0.951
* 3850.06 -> 0.865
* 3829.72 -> 0.907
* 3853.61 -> 1.26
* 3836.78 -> 0.575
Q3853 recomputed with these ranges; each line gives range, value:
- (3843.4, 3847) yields 1.27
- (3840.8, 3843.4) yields 1.12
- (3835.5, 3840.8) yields 0.849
